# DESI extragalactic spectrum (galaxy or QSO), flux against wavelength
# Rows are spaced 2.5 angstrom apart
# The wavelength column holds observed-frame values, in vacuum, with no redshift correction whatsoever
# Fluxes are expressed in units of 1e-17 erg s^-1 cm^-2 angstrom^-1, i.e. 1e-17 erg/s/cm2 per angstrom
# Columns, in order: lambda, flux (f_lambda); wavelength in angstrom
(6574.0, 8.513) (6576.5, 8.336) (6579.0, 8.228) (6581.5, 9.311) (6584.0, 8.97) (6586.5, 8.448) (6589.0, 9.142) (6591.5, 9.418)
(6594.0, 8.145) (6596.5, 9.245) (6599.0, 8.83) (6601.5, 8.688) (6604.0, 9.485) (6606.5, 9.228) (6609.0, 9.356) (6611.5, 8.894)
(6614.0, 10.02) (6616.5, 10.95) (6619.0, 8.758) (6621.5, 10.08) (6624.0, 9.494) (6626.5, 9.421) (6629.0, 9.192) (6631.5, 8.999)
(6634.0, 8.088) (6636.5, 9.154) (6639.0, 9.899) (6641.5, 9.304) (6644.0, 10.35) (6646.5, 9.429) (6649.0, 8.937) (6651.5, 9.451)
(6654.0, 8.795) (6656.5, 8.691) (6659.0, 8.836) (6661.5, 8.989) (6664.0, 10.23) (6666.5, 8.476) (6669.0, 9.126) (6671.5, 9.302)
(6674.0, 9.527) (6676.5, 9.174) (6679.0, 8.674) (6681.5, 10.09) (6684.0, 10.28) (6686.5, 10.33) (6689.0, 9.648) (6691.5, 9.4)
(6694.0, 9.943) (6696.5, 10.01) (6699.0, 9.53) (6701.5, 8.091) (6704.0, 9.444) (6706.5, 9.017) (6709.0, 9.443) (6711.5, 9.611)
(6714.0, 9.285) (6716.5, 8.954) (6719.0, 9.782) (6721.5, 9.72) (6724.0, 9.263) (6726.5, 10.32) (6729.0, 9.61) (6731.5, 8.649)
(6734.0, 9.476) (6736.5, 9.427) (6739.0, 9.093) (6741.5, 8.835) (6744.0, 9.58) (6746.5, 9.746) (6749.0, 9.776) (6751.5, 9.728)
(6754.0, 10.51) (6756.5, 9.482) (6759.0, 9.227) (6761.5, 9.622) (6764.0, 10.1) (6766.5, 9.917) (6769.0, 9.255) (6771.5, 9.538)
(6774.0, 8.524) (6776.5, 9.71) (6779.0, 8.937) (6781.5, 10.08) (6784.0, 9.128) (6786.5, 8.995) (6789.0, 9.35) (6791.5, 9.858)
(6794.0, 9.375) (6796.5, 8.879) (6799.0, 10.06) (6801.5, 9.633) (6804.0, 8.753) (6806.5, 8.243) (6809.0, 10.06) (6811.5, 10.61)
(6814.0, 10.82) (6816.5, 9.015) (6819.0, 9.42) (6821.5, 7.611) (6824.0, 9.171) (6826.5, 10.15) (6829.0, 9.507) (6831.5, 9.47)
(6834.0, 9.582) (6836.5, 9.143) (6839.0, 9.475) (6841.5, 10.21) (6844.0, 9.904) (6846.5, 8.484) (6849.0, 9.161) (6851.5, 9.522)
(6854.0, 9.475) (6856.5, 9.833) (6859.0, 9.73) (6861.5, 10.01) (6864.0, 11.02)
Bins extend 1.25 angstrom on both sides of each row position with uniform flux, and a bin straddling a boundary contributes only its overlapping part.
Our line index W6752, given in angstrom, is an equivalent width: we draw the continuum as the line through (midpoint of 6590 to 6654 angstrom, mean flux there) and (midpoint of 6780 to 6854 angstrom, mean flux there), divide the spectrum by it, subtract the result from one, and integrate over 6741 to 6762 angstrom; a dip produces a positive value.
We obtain -0.6 angstrom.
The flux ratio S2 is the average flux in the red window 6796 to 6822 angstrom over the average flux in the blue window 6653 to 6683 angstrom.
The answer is 1.03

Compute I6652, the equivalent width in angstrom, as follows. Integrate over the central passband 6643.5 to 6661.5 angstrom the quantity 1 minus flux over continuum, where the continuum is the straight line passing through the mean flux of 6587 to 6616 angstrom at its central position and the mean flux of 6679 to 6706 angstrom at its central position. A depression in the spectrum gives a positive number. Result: 0.5 angstrom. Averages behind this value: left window 9.16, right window 9.61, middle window 9.15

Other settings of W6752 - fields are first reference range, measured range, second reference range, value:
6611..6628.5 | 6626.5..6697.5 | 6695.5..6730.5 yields 1.42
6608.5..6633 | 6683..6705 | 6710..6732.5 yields -0.33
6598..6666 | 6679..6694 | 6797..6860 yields -0.78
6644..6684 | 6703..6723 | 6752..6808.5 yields -0.17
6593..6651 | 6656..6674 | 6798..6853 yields 0.38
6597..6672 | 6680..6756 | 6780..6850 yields -1.61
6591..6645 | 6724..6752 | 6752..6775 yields 0.24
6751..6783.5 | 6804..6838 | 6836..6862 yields 0.46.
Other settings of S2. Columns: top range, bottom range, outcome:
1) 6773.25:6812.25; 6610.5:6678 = 1.01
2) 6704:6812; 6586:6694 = 1.02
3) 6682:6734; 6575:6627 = 1.04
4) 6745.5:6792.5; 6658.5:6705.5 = 1.01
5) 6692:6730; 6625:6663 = 1.03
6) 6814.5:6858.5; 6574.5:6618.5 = 1.03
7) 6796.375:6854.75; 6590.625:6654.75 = 1.02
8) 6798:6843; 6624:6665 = 1.03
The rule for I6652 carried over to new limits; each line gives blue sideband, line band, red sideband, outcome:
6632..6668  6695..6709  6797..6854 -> 0.02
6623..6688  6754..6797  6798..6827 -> -0.19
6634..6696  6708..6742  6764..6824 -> -0.03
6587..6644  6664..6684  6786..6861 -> 0.00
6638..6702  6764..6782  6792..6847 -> 0.00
